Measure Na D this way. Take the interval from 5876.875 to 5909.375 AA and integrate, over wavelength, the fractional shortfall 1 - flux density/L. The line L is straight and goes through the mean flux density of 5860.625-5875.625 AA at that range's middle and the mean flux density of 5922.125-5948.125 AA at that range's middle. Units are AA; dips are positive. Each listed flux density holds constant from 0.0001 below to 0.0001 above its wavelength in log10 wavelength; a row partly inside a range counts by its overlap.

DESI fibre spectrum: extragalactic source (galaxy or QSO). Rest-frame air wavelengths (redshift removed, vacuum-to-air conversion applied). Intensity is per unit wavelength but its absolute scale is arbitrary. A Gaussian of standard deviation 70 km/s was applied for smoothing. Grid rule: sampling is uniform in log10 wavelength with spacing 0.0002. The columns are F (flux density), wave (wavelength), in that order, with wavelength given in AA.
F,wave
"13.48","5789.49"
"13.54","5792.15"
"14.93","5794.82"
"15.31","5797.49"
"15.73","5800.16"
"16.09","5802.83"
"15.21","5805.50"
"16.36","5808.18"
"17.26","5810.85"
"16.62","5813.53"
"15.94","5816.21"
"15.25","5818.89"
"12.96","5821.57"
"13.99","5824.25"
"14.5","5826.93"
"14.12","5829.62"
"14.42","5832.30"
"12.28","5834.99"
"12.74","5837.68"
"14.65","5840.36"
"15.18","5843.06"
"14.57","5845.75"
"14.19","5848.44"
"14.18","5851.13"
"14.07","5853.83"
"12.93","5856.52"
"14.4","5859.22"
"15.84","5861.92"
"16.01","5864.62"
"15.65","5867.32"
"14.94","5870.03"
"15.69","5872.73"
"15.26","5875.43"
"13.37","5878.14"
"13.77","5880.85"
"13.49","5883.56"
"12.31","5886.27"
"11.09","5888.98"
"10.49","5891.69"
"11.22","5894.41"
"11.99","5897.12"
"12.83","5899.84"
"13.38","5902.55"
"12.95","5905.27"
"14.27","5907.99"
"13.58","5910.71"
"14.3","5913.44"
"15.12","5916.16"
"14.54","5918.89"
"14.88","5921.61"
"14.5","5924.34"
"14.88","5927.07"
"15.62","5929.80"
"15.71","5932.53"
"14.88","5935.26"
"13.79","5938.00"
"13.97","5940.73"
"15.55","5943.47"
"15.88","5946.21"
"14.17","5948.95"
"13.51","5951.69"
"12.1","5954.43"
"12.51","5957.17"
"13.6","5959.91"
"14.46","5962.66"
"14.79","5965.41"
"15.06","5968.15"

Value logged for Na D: 5.8 AA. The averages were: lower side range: 15.6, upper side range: 15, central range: 12.6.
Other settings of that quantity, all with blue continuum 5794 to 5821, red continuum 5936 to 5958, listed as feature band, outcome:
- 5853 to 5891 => 2.1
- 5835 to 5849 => 1.2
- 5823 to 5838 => 1.7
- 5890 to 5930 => 2.5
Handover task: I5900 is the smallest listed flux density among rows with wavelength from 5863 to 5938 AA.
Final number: 10.49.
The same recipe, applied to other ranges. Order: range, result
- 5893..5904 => 11.22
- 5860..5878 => 14.94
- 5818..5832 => 12.96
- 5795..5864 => 12.28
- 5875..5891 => 11.09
